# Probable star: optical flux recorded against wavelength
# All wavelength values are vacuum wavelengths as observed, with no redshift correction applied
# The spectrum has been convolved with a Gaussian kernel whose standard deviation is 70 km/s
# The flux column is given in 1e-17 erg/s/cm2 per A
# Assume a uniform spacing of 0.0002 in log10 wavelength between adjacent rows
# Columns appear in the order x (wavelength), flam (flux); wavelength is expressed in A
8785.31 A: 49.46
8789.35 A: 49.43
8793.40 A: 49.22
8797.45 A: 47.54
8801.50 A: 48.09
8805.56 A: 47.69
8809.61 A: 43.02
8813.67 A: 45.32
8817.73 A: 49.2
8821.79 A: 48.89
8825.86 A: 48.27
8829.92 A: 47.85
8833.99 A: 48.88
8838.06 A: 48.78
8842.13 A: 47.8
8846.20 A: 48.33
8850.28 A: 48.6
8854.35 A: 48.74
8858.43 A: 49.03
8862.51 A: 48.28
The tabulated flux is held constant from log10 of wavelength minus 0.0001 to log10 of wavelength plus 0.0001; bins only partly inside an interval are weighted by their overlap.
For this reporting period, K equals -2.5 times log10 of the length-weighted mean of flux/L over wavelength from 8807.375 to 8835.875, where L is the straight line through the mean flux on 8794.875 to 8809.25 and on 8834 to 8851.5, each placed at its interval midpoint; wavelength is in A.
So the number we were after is 0.01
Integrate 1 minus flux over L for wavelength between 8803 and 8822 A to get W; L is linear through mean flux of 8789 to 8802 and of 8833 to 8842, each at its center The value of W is 0.7 A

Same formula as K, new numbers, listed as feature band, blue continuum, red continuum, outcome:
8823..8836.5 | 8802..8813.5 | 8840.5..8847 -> -0.03 mag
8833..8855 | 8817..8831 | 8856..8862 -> 0.00 mag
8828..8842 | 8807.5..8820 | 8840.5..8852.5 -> -0.02 mag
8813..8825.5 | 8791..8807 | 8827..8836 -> 0.00 mag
